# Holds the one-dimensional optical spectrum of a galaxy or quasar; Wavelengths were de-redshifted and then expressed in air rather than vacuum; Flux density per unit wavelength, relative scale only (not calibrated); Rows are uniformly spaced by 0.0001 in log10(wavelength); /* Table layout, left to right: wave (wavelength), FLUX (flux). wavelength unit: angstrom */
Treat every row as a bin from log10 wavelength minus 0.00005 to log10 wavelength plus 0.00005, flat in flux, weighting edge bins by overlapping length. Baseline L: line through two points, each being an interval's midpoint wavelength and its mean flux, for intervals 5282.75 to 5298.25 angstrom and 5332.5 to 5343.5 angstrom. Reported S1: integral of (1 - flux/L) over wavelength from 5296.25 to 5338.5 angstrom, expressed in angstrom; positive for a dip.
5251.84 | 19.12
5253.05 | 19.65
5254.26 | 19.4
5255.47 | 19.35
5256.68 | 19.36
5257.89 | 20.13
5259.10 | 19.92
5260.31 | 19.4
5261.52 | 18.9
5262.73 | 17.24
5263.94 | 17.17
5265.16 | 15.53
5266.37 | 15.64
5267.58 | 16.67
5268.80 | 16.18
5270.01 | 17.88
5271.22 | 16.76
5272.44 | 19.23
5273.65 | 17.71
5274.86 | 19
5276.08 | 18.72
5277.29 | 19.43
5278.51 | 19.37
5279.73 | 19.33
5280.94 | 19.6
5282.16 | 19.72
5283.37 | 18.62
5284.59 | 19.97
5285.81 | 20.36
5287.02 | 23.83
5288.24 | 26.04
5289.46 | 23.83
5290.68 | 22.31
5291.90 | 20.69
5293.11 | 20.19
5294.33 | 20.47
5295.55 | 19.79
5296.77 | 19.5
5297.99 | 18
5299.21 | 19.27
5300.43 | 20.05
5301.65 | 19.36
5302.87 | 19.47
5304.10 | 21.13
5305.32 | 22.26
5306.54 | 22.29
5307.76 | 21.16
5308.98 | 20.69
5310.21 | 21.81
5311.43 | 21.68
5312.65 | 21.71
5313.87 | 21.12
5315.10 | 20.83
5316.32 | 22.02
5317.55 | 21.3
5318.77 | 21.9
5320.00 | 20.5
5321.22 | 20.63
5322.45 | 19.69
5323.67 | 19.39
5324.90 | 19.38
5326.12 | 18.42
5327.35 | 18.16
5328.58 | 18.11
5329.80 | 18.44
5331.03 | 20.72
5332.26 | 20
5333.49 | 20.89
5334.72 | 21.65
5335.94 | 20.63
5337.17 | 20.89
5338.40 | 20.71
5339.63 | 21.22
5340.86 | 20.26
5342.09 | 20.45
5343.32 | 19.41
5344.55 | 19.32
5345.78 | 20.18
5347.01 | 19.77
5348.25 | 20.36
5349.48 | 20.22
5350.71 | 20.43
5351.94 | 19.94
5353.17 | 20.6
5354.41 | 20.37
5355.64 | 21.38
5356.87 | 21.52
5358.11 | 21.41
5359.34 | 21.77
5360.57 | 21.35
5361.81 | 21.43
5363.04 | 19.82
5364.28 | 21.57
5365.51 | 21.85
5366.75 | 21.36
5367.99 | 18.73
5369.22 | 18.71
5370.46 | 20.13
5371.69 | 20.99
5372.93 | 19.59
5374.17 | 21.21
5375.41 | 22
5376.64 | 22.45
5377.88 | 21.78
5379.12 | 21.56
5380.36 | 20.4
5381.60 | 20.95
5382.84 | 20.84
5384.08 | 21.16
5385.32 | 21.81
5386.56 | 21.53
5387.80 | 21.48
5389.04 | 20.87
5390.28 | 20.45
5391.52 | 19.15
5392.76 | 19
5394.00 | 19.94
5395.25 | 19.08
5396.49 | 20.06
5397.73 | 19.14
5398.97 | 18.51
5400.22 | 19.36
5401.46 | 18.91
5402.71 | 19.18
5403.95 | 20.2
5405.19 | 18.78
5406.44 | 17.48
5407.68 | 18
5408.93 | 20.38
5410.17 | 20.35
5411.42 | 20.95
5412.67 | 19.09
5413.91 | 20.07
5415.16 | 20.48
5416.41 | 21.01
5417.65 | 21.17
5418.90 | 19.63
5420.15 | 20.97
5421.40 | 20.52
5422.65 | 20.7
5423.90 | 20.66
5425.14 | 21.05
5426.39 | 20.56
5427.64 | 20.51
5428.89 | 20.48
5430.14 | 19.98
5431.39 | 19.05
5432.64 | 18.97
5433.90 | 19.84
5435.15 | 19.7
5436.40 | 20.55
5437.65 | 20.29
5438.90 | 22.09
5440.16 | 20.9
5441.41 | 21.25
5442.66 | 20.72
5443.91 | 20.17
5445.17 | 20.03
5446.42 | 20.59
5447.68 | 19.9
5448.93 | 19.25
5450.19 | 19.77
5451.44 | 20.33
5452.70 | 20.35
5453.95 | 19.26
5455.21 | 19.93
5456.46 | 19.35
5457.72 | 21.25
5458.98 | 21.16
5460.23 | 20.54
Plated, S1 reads 1.0 angstrom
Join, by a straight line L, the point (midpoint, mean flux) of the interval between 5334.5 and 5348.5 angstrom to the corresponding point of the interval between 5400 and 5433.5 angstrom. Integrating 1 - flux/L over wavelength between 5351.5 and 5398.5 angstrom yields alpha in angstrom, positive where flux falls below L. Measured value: -1.2 angstrom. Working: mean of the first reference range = 20.4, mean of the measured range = 20.7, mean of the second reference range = 19.9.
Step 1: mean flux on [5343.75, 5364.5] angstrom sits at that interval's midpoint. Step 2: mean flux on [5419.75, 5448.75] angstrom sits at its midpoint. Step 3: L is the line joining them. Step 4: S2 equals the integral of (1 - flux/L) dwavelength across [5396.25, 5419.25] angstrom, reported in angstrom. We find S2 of 0.97 angstrom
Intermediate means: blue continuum 20.6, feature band 19.6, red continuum 20.4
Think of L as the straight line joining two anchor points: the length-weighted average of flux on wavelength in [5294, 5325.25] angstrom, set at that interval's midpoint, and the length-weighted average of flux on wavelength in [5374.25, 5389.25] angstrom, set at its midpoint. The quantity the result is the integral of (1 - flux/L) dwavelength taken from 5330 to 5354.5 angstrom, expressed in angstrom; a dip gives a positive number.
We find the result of 0.7 angstrom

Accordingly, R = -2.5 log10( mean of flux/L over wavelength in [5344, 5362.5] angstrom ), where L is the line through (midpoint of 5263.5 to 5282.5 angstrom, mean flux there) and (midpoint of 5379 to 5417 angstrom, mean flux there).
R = -0.08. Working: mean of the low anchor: 18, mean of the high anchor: 20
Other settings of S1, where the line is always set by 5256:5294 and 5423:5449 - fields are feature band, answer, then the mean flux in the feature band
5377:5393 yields -0.71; 20.9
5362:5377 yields -0.58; 20.7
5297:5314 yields -1.01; 20.7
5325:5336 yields 0.04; 19.6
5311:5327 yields -0.82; 20.6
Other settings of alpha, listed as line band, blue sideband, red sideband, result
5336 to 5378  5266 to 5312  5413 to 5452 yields -1.08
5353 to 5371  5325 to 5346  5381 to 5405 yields -0.72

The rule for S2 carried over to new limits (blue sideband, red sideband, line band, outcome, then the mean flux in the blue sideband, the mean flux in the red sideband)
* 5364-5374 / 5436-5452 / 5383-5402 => 0.3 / 20.4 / 20.5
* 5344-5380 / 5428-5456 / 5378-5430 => 0.7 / 20.8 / 20.2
